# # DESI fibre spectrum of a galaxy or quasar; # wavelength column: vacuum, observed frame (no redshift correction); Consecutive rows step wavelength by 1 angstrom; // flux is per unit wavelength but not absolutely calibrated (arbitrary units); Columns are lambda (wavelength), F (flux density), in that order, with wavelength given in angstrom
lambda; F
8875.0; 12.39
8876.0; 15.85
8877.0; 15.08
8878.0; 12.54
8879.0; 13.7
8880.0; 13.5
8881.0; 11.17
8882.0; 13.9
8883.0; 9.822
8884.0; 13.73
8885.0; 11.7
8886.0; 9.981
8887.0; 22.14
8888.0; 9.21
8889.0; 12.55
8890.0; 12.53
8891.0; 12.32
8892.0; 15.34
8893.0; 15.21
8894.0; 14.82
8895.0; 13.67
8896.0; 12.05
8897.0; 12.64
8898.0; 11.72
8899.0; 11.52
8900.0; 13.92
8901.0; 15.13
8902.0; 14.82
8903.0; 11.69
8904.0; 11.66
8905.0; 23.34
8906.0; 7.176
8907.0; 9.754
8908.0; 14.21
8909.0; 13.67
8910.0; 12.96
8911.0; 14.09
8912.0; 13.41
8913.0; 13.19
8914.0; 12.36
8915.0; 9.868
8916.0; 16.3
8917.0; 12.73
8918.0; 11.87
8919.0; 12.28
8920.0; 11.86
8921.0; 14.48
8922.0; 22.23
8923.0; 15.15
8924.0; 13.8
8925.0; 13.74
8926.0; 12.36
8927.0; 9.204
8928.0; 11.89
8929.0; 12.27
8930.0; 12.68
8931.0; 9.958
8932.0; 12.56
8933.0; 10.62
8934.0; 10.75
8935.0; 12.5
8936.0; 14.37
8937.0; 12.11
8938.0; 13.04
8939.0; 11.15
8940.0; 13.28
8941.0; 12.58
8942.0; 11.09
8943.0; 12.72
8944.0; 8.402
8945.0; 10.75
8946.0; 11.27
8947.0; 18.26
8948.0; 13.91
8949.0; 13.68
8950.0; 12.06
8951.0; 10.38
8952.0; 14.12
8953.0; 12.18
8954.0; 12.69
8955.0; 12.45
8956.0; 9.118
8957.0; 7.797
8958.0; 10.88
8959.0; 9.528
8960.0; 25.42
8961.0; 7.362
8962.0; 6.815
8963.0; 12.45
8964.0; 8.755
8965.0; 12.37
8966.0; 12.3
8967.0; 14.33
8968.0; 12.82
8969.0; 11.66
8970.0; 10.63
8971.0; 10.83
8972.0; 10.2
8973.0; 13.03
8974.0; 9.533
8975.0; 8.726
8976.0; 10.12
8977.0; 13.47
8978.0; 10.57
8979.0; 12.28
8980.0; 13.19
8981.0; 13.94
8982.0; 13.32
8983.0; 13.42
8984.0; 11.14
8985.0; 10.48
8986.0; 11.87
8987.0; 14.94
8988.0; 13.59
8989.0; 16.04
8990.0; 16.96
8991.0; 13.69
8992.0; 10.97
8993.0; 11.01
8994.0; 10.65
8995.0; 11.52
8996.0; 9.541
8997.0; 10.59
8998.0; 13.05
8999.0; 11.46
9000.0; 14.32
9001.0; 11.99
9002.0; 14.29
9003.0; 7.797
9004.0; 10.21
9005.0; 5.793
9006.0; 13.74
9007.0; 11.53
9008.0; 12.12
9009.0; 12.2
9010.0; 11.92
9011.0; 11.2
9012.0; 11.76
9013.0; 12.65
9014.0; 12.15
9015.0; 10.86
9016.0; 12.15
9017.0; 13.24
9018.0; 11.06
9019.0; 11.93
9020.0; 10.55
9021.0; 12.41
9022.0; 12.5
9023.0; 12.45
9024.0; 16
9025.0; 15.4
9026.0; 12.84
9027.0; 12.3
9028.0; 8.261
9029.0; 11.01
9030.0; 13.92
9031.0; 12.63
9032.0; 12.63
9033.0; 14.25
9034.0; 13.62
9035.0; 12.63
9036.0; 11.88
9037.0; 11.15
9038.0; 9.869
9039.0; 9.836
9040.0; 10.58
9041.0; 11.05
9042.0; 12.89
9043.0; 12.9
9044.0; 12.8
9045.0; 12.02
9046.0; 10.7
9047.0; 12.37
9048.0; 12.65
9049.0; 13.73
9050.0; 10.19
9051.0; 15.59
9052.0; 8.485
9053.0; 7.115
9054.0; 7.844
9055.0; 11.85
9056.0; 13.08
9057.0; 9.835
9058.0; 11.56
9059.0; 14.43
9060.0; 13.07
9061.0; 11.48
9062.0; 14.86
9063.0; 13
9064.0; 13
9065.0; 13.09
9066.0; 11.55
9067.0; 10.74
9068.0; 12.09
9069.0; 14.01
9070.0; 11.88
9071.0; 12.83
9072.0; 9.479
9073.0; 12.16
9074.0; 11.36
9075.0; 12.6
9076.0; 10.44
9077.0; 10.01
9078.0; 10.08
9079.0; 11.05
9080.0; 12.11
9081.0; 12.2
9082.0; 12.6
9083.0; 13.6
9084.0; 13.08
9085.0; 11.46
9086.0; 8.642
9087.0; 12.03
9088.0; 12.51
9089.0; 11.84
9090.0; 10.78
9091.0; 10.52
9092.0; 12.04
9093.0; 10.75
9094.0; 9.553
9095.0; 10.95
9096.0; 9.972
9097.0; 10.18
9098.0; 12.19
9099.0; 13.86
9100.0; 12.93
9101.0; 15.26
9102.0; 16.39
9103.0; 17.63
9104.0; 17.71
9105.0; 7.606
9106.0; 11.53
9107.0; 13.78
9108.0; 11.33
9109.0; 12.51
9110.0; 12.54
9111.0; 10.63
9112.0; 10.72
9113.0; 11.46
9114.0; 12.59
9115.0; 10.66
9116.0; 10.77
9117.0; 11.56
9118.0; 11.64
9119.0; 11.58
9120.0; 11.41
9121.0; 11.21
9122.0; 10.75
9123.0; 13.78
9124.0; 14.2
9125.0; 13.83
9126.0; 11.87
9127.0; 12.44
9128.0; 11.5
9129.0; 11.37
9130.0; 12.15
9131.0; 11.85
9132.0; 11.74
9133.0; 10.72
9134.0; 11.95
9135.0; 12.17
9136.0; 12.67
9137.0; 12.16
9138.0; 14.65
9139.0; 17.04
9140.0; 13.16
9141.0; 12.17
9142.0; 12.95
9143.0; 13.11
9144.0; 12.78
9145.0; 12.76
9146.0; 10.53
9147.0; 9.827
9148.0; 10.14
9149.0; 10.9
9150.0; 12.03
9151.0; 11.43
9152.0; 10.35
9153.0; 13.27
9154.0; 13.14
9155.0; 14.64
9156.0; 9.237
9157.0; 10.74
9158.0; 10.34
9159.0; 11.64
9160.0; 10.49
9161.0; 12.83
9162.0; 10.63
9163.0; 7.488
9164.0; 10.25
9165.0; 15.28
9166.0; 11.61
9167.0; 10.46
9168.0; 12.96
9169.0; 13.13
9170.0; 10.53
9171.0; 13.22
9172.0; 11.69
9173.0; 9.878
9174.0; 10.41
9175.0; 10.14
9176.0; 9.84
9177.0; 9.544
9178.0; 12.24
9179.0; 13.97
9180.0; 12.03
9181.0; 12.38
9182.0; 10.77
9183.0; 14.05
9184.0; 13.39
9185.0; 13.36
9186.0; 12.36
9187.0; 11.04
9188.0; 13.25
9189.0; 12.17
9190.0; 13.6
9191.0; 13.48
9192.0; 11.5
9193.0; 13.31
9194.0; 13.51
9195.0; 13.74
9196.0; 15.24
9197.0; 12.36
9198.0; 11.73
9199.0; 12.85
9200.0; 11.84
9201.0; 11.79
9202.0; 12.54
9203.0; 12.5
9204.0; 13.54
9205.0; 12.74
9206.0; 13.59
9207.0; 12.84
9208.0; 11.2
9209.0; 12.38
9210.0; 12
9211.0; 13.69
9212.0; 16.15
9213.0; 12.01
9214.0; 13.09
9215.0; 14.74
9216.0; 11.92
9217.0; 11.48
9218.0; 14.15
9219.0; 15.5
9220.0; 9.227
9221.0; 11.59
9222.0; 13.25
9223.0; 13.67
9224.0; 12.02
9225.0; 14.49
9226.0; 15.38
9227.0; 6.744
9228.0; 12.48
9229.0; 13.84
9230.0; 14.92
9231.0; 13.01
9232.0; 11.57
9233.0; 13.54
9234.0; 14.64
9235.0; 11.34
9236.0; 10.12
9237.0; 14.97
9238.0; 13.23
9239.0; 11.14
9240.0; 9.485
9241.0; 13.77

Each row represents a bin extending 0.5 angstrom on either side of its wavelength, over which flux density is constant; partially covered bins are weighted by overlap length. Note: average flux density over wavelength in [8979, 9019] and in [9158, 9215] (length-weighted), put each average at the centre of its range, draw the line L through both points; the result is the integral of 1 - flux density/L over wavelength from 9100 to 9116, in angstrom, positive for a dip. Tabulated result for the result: -0.7 angstrom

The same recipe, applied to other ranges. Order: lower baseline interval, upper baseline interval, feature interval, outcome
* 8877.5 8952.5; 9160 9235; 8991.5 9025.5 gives 2.6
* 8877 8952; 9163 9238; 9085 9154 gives 3.0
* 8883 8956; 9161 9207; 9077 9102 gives 1.4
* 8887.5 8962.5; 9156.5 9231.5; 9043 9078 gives 2.0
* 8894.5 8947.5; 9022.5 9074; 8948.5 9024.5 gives 3.1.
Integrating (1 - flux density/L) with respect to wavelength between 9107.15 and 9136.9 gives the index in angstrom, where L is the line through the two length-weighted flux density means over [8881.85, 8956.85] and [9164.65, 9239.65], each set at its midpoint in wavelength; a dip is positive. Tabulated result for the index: 1.8 angstrom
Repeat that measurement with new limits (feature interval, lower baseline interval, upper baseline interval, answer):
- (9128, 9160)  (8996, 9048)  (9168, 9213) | 0.7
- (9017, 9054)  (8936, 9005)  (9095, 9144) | 0.7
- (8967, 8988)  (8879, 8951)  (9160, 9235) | 1.5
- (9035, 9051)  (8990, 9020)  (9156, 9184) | -0.3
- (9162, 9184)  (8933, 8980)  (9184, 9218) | 2.1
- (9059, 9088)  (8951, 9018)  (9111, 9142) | 0.1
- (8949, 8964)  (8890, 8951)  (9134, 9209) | 1.4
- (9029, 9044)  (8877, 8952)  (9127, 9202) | 0.5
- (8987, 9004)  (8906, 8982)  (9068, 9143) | -0.2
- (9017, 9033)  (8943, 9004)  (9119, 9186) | -0.7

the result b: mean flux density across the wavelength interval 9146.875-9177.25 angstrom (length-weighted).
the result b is 11.3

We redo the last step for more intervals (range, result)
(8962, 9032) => 12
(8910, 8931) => 13.2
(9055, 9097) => 11.7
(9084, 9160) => 12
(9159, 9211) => 12.2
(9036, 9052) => 11.8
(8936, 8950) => 12.5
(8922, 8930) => 13.2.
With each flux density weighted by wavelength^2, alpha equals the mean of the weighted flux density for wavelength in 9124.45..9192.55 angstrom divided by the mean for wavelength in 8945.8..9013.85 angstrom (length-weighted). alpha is 1.0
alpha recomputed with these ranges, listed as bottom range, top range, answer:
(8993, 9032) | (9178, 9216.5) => 1.13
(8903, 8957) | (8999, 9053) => 0.96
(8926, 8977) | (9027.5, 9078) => 1.03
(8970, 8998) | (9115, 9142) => 1.05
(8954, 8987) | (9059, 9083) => 1.06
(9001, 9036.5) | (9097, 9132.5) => 1.05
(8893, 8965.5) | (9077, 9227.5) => 1.01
